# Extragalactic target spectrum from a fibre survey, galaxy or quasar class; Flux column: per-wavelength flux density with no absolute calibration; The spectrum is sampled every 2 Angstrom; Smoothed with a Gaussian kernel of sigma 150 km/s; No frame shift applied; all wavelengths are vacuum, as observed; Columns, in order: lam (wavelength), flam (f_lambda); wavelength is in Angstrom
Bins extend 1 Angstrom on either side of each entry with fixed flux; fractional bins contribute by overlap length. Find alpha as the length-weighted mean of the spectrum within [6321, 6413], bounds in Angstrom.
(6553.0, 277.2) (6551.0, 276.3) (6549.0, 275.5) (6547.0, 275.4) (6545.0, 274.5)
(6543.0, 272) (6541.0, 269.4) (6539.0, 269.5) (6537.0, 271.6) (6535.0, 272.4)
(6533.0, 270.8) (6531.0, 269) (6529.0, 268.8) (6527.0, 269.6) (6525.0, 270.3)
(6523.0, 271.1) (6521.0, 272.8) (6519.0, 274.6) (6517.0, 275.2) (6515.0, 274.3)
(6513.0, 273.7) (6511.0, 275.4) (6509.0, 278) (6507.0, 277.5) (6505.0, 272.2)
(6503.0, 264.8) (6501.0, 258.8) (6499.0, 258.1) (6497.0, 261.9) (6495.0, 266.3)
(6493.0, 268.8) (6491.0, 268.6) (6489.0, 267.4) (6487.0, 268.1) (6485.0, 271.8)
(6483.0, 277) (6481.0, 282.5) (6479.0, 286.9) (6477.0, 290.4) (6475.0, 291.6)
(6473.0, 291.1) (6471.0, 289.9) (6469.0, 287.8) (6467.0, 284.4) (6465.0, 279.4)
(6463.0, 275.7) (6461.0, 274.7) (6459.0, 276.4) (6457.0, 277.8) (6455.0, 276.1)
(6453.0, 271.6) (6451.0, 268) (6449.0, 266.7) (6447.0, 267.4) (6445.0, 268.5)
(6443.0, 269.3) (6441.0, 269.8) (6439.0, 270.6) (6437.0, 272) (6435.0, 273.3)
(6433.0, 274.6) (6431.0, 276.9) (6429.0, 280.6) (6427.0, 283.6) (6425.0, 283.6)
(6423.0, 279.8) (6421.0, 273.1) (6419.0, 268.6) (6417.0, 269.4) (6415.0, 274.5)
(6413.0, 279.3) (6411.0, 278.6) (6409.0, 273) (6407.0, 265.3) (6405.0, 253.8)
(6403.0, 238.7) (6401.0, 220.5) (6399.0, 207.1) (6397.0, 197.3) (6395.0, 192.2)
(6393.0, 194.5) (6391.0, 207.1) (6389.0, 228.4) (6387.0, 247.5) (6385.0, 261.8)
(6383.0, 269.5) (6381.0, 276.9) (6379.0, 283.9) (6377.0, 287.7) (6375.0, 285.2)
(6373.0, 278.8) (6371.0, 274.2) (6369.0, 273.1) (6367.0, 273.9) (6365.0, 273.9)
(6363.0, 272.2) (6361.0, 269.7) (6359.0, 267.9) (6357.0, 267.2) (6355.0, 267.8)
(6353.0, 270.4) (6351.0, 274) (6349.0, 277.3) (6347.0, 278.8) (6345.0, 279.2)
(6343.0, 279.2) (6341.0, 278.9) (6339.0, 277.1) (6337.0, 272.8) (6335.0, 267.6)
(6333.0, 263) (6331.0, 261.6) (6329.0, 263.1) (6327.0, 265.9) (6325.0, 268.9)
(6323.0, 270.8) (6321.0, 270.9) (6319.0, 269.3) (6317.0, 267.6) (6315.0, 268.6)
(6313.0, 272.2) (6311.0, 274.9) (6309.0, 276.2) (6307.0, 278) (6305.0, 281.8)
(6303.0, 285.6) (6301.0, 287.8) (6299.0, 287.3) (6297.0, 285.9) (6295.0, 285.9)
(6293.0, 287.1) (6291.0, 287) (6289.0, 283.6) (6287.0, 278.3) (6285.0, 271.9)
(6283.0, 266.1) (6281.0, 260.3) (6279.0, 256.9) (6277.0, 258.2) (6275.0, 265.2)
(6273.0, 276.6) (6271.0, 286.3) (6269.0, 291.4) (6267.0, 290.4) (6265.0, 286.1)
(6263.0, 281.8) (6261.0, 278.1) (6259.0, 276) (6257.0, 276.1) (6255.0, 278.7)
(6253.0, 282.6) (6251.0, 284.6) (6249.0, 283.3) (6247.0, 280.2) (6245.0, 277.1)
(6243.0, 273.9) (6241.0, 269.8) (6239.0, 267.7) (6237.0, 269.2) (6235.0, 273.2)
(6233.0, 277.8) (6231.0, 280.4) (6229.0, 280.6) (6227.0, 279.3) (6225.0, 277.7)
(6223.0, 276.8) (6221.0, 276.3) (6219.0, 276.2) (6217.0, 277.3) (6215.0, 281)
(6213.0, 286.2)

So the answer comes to 261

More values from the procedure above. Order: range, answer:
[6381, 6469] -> 261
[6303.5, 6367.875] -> 272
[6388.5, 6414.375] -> 234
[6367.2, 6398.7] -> 250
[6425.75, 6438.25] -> 277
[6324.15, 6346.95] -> 271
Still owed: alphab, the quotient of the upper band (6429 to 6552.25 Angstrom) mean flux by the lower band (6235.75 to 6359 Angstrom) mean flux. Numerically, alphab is 0.99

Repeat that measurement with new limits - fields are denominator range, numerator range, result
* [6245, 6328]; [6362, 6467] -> 0.95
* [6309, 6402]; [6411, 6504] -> 1.05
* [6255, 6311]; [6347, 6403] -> 0.92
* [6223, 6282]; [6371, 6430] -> 0.93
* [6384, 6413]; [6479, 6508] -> 1.15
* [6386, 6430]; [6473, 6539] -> 1.09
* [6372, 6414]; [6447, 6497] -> 1.11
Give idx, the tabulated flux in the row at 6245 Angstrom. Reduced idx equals 277.1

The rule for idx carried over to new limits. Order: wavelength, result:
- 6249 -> 283.3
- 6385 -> 261.8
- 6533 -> 270.8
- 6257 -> 276.1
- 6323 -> 270.8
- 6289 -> 283.6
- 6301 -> 287.8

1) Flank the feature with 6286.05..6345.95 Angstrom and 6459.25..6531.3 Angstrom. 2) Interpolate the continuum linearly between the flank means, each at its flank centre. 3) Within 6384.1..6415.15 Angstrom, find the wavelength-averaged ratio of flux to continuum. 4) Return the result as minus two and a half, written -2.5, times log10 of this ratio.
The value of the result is 0.16 mag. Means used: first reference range 276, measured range 238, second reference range 275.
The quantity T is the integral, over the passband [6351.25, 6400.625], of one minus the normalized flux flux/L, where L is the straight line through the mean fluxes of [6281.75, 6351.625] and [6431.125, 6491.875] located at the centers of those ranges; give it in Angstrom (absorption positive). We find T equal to 3.7 Angstrom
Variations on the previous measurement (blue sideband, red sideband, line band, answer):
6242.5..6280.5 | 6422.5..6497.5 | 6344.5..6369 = 0.4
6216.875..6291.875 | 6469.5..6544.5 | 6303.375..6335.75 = 0.6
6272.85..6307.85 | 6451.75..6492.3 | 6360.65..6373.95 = 0.2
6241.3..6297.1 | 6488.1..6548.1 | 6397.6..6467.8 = 1.1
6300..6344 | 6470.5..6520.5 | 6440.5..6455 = 0.3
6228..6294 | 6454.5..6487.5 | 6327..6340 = 0.5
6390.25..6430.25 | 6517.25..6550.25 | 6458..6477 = -1.7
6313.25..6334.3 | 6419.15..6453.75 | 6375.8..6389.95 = 0.3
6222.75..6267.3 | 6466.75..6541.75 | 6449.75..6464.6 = 0.0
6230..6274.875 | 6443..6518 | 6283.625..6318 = -0.2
